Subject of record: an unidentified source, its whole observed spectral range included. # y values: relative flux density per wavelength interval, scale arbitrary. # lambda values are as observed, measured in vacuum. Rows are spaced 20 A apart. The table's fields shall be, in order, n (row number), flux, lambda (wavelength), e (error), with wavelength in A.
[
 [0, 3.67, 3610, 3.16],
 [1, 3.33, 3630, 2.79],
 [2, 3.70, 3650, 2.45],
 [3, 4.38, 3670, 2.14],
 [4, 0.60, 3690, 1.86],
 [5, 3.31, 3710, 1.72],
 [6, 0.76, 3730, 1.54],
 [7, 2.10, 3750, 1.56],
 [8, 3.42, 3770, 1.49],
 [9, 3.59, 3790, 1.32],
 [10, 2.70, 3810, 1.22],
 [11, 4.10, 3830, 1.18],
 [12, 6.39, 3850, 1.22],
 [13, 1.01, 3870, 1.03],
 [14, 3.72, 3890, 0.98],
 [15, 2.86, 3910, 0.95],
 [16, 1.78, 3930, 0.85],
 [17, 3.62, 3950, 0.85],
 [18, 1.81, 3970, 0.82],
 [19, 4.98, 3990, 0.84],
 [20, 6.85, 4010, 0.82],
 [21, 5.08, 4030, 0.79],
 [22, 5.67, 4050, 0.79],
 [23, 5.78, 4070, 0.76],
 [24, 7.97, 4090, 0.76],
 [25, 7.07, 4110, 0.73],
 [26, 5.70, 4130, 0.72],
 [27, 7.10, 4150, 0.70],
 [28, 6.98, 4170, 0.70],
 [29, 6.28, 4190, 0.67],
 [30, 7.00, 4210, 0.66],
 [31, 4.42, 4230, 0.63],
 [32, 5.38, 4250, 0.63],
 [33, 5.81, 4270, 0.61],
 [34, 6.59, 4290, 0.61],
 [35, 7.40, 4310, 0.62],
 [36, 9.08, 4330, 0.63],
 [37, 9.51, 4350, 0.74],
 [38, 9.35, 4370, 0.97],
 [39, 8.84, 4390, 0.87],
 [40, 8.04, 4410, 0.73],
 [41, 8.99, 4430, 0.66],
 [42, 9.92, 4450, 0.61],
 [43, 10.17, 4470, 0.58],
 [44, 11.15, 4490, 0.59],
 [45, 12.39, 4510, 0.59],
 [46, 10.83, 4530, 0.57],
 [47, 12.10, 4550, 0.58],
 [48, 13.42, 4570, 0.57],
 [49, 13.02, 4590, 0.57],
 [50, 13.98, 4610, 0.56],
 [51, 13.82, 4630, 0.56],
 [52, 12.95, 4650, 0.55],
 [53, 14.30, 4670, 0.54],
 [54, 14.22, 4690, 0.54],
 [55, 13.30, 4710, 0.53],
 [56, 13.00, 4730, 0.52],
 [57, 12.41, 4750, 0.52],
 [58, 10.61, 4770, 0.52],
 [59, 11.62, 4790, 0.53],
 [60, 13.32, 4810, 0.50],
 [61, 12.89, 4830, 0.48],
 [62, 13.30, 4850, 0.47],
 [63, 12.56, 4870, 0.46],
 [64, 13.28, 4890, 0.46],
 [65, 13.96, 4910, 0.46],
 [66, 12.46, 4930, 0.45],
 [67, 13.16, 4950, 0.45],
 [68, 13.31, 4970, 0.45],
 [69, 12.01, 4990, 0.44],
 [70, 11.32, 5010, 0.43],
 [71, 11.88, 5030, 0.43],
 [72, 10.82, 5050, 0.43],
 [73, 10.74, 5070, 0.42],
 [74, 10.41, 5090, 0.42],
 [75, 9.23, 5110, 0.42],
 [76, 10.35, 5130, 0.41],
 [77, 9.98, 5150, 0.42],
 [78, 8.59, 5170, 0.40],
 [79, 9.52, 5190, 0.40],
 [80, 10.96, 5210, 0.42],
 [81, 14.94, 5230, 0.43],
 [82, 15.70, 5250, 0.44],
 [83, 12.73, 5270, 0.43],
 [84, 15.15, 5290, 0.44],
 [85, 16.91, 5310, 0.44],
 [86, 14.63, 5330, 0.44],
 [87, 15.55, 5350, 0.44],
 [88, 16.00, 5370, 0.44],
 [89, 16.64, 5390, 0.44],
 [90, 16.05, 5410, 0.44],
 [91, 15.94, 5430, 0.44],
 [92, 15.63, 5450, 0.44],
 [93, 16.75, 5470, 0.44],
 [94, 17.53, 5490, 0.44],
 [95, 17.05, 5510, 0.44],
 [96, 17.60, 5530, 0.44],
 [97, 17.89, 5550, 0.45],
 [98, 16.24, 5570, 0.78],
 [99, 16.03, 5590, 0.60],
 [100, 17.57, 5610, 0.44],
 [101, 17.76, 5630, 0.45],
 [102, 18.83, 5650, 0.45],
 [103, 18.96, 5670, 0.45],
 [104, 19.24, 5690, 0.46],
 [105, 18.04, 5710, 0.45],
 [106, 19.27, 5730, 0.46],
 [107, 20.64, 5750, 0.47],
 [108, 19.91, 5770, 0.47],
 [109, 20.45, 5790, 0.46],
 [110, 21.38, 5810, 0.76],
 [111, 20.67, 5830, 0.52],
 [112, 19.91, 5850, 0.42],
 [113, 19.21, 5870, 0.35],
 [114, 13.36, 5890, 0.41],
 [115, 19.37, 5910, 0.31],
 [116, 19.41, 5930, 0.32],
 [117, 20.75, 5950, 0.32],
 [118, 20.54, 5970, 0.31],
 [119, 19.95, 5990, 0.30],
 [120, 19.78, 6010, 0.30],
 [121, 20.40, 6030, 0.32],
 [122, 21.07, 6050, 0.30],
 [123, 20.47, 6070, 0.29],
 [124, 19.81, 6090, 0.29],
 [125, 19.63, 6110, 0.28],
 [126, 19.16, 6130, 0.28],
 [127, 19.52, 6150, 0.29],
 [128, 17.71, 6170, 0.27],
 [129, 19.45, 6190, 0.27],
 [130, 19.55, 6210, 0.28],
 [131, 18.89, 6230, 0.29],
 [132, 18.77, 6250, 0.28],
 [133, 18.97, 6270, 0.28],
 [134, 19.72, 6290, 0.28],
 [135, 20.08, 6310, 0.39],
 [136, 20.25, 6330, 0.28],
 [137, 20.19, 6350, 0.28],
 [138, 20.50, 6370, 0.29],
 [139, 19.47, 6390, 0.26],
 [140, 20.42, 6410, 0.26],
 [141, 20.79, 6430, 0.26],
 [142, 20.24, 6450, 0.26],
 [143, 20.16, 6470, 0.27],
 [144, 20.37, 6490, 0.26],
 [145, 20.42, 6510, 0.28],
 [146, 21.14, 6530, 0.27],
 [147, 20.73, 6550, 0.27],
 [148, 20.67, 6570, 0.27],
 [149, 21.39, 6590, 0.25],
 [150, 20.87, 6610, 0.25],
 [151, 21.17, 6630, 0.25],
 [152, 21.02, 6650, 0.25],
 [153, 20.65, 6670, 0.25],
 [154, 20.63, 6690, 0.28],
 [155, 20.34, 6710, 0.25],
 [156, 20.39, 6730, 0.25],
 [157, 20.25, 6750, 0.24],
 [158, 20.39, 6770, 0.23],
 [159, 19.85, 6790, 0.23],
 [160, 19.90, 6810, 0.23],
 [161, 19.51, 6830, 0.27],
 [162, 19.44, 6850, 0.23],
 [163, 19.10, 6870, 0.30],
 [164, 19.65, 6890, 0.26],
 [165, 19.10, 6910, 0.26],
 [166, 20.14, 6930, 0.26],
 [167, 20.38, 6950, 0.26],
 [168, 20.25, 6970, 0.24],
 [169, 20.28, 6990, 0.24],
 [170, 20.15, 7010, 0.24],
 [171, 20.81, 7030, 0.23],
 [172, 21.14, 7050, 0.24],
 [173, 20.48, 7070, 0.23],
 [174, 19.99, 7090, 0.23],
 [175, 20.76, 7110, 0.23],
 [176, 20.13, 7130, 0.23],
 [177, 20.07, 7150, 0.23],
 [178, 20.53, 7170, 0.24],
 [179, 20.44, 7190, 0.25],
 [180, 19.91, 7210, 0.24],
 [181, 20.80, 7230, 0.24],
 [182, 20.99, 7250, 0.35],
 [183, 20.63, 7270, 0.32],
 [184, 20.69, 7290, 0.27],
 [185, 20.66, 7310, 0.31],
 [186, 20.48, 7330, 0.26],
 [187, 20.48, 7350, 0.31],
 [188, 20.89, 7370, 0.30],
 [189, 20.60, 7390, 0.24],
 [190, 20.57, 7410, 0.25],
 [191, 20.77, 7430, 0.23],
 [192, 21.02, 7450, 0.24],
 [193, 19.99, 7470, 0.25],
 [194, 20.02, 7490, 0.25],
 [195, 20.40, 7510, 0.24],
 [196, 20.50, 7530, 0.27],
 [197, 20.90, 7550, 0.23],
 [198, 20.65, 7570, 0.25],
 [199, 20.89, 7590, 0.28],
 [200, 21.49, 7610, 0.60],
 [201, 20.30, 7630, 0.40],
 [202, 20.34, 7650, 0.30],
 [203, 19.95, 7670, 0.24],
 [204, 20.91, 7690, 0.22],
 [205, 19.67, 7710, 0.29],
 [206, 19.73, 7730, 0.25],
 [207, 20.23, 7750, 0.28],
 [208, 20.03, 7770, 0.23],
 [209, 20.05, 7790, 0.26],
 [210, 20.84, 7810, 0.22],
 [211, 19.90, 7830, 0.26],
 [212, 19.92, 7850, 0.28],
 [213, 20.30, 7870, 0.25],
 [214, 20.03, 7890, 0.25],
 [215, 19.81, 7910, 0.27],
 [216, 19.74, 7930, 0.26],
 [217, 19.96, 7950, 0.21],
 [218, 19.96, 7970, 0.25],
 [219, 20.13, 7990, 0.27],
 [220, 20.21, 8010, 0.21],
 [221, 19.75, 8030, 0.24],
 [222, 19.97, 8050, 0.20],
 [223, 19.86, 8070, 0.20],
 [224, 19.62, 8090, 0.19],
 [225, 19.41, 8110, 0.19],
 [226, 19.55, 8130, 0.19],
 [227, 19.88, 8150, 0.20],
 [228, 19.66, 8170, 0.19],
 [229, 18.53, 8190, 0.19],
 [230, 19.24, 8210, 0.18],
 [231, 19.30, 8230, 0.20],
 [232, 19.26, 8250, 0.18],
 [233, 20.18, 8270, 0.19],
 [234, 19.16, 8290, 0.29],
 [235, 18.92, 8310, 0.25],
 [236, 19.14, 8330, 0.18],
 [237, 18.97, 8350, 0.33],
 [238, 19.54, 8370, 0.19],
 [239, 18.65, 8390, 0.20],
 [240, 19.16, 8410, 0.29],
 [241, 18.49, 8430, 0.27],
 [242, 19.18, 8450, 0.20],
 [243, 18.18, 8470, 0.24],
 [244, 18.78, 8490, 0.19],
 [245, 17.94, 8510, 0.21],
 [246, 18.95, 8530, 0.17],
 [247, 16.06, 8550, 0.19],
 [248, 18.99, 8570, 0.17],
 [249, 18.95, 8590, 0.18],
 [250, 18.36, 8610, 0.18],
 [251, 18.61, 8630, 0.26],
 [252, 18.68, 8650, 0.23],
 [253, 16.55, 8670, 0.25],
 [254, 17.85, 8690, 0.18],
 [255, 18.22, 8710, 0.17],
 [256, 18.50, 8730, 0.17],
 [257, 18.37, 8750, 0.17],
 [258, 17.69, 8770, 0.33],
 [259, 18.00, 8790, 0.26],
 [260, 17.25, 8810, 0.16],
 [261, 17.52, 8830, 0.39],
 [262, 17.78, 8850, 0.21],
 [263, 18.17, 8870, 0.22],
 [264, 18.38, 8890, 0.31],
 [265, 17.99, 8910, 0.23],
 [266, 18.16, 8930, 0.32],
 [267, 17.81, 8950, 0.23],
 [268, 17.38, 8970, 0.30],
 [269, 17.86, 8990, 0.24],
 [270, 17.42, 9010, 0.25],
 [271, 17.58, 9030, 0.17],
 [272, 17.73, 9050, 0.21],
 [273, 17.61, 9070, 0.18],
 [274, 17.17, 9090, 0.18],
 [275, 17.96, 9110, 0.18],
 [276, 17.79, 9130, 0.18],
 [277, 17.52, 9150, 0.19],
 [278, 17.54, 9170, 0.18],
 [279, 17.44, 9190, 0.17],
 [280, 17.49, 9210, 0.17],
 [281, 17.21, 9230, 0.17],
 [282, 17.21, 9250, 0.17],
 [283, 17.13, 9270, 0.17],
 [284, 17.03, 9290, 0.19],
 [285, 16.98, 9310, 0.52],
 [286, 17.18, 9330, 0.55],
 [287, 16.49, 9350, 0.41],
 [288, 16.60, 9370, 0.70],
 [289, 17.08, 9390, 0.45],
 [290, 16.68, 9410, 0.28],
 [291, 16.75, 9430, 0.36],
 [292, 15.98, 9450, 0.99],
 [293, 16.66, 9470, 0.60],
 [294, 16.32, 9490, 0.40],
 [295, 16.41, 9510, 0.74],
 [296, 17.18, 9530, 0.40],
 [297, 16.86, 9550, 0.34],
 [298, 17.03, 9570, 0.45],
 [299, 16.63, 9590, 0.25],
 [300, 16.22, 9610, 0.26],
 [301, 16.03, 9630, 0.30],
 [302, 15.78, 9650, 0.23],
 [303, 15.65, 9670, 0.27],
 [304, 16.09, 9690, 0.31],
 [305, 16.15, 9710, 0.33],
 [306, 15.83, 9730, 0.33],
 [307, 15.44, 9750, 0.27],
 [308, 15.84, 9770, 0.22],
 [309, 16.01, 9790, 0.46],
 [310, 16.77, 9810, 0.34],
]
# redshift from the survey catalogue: 0.00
